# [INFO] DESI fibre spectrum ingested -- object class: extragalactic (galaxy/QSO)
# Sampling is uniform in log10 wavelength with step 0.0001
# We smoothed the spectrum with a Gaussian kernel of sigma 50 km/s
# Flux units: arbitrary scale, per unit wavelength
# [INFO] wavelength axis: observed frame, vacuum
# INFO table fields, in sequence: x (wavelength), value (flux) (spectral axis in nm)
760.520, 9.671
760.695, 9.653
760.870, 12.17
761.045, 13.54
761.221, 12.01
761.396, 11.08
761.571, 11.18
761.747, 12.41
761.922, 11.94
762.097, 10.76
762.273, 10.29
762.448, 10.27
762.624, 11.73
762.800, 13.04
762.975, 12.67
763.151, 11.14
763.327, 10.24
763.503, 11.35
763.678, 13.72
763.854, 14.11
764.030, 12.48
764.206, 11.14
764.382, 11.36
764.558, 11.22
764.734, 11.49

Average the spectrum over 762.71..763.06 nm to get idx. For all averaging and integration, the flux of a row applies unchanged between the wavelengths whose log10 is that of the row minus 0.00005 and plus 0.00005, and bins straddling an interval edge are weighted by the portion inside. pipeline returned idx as 12.9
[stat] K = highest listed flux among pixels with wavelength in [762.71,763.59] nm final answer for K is 13.04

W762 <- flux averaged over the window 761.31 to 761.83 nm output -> 11.5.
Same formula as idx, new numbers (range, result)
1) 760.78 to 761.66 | 12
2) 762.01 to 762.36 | 10.5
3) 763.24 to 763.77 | 11.8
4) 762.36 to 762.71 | 11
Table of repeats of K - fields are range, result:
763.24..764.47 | 14.11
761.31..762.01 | 12.41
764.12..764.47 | 11.36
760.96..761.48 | 13.54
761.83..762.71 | 11.94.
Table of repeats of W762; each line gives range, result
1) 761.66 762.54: 11.1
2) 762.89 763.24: 11.9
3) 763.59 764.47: 12.6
